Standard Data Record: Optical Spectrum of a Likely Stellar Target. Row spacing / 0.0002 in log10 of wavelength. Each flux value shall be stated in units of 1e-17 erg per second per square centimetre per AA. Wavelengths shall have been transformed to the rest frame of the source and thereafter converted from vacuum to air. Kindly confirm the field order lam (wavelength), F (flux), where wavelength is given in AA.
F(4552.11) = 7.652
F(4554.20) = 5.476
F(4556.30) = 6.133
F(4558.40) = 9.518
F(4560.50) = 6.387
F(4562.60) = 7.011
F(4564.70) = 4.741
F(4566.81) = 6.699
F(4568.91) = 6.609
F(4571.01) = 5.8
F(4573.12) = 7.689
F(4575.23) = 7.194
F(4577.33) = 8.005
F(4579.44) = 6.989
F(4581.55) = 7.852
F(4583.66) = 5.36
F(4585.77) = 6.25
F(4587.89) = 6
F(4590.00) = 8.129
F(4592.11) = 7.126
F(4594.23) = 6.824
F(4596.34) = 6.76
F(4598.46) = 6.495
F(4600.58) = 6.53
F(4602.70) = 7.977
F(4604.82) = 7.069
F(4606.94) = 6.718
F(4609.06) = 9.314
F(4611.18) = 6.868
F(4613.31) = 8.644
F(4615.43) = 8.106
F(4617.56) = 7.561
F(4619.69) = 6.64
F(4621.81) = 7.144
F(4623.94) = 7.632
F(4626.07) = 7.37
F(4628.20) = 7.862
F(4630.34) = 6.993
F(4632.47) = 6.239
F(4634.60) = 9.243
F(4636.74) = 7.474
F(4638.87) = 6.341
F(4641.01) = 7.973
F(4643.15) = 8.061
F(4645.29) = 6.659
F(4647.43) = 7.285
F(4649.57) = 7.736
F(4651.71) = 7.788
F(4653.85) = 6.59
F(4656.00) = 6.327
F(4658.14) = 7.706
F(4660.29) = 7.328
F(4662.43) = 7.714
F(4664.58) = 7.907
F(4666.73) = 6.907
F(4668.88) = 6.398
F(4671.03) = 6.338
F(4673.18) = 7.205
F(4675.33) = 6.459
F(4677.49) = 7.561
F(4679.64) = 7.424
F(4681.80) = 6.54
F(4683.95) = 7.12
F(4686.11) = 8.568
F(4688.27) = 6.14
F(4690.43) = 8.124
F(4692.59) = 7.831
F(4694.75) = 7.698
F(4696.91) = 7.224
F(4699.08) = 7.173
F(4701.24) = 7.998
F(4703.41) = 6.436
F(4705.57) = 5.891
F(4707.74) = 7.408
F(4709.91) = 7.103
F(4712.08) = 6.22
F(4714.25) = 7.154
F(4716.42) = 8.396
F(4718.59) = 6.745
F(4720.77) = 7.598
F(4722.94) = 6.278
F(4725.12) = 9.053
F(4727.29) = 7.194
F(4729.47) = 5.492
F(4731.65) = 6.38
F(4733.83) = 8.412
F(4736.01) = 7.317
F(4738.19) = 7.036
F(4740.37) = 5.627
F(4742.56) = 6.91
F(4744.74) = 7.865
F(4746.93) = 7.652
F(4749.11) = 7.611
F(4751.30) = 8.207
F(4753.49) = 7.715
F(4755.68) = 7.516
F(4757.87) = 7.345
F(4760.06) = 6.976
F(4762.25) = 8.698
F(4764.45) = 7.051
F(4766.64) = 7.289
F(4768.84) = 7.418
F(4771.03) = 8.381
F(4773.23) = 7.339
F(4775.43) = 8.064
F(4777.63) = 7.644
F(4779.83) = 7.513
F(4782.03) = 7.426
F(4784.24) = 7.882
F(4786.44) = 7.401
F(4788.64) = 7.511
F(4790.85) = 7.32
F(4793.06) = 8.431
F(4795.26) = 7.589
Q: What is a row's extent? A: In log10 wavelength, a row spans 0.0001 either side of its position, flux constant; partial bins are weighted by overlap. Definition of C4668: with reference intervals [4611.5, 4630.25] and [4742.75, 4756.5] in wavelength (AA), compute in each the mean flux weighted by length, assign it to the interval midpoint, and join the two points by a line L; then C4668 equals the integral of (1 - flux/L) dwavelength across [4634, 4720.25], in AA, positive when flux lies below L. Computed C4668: 4.3 AA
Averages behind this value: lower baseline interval 7.55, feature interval 7.25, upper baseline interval 7.71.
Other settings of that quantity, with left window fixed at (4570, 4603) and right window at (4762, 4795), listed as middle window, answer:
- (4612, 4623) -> -0.9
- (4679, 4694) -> -0.2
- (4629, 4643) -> -0.6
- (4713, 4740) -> 0.9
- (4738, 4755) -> 0.4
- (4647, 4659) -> -0.1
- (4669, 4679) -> 0.5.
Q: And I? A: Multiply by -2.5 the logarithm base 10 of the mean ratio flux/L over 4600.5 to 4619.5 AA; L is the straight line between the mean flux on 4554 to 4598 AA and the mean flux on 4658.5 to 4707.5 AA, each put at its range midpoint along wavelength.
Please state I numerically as -0.11 mag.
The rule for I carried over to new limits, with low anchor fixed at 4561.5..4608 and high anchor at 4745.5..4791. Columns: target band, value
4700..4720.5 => 0.05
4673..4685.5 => 0.02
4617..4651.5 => -0.06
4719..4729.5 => 0.02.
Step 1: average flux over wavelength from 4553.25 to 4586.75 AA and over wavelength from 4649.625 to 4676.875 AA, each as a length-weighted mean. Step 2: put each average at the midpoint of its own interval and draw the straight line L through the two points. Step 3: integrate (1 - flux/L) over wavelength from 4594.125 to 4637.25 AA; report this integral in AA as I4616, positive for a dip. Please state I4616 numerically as -3.2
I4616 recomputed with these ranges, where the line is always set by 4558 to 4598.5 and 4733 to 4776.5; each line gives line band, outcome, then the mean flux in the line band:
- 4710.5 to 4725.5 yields 0.23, 7.26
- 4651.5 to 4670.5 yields 0.06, 7.13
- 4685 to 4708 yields -0.07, 7.31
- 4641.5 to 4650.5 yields -0.46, 7.46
